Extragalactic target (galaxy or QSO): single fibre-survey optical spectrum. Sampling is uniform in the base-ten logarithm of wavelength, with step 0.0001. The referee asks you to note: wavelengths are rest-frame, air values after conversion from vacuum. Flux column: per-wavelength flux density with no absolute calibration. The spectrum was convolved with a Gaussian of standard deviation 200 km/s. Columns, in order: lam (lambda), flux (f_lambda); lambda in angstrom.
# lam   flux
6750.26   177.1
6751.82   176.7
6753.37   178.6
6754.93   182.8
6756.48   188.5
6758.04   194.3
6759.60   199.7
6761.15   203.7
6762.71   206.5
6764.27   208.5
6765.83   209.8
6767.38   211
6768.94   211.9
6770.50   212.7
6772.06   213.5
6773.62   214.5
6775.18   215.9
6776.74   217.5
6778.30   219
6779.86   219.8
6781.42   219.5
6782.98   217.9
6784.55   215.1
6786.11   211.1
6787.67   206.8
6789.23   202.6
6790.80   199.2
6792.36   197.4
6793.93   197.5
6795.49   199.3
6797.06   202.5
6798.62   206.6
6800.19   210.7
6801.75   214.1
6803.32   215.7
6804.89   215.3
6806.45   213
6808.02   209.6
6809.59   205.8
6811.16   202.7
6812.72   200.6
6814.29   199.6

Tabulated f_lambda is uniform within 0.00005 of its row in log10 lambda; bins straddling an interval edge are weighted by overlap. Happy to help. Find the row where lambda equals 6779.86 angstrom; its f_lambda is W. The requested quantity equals 219.8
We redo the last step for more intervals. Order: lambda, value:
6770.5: 212.7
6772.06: 213.5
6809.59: 205.8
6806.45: 213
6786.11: 211.1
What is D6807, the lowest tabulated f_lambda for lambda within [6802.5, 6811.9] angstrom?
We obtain 202.7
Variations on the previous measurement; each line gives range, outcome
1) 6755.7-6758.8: 188.5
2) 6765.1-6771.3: 209.8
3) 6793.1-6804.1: 197.5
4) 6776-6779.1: 217.5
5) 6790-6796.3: 197.4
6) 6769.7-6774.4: 212.7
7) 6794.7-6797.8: 199.3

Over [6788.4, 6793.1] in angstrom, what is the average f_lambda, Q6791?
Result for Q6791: 200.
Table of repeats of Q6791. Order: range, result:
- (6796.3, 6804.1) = 210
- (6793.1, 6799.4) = 201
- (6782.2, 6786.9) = 215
